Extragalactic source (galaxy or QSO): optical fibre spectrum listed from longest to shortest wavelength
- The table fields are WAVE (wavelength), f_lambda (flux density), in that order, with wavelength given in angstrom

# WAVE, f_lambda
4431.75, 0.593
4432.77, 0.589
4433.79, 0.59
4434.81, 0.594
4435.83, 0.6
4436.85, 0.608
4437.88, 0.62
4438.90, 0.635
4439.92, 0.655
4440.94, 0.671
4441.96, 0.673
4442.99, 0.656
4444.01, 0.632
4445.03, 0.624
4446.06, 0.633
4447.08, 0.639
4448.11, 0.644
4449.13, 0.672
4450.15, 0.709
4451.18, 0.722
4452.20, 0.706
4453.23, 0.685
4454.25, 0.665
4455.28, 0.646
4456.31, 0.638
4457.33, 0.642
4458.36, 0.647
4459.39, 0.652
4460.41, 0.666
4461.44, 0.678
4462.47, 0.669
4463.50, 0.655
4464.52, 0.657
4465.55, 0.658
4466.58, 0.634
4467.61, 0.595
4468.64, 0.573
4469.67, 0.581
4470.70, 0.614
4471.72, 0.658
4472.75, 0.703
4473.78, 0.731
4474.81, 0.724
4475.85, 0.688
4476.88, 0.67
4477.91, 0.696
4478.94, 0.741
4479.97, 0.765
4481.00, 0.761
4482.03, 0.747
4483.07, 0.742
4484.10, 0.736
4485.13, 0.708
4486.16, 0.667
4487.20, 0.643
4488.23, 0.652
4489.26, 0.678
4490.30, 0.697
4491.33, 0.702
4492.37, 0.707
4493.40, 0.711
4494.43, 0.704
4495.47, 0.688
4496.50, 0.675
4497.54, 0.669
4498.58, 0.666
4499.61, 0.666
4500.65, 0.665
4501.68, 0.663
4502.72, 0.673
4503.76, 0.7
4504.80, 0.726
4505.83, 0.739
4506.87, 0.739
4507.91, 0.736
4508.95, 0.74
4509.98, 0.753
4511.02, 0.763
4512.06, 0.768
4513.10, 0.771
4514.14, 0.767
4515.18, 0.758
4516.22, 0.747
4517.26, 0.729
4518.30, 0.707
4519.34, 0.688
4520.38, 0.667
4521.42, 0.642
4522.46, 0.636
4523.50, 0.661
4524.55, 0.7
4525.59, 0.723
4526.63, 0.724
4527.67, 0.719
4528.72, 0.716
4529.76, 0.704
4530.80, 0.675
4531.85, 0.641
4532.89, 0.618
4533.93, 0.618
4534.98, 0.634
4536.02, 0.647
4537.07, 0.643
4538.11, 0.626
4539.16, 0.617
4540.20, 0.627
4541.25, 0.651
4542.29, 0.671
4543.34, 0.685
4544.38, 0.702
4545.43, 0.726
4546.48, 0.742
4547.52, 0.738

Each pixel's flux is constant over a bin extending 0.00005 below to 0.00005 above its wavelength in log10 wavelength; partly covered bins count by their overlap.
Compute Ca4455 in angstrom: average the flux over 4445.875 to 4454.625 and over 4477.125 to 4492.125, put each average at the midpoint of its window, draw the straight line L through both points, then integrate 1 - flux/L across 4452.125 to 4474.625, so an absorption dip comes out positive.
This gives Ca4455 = 1.2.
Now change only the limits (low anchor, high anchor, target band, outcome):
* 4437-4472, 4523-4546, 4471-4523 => -3.70 angstrom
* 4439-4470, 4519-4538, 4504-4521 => -1.82 angstrom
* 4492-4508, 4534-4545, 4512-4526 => -0.76 angstrom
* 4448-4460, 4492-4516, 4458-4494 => 0.52 angstrom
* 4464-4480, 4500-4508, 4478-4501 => -0.48 angstrom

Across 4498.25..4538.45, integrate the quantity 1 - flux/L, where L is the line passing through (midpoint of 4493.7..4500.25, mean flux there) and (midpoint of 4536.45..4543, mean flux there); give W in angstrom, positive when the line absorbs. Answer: -2.26 angstrom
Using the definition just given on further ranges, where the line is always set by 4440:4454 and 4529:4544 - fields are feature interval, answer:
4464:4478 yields 0.2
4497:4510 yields -0.9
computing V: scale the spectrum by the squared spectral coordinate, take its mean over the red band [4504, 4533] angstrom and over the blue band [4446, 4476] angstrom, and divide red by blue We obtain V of 1.1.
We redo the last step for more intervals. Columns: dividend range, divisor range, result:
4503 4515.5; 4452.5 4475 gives 1.16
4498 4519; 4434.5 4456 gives 1.14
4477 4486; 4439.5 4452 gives 1.12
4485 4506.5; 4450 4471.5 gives 1.07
